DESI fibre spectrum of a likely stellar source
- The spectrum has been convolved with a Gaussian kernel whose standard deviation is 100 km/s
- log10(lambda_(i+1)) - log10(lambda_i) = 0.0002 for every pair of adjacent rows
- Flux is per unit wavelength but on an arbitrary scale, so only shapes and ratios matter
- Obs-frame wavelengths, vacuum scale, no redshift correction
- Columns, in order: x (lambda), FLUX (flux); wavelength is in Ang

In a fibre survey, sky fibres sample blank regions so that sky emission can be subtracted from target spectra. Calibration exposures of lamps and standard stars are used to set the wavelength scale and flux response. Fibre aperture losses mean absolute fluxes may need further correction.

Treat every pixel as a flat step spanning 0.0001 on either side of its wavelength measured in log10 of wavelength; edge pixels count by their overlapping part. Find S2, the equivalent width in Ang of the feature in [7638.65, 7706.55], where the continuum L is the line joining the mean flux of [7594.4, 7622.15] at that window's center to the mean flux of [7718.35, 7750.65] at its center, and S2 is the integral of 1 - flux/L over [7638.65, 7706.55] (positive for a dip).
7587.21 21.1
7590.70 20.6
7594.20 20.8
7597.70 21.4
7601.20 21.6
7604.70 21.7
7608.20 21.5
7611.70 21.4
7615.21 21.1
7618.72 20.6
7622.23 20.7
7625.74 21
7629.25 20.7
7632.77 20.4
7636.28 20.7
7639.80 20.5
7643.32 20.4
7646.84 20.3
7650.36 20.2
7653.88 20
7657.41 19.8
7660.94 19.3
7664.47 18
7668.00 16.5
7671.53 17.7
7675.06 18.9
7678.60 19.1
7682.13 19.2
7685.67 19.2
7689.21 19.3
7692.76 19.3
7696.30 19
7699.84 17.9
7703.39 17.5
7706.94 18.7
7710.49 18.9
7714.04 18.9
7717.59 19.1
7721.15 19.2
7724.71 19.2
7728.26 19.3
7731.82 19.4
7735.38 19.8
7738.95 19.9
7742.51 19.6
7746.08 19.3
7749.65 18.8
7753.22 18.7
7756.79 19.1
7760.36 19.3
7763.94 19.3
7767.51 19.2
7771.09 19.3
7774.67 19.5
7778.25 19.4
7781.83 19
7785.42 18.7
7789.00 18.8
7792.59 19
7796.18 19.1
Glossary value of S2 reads 4.26 Ang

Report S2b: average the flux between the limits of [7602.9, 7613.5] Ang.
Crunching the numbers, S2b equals 21.5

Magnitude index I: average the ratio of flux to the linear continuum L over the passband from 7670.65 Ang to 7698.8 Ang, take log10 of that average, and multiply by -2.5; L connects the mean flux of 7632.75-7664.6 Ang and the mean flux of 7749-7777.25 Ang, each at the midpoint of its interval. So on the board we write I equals 0.04 mag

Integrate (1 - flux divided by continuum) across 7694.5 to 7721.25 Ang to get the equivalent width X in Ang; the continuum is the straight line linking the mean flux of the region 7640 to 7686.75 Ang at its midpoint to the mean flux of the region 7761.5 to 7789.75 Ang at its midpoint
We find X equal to 0.8 Ang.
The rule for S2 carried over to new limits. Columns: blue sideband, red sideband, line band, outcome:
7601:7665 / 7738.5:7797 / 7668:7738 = 3.3 Ang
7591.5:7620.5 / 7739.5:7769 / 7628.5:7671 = 2.0 Ang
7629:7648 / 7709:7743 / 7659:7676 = 1.7 Ang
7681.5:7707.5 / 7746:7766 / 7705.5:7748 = -0.8 Ang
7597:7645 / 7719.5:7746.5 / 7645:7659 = 0.3 Ang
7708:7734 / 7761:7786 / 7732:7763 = -0.2 Ang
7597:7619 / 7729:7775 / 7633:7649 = 0.3 Ang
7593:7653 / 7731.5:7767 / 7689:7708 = 1.3 Ang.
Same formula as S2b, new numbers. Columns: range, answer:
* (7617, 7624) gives 20.7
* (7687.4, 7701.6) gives 18.9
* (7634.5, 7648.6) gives 20.5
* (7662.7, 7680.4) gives 18.1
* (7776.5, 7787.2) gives 19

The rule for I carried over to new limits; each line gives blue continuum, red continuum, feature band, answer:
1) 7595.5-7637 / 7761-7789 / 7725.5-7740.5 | 0.01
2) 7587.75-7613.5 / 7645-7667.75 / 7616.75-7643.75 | -0.02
